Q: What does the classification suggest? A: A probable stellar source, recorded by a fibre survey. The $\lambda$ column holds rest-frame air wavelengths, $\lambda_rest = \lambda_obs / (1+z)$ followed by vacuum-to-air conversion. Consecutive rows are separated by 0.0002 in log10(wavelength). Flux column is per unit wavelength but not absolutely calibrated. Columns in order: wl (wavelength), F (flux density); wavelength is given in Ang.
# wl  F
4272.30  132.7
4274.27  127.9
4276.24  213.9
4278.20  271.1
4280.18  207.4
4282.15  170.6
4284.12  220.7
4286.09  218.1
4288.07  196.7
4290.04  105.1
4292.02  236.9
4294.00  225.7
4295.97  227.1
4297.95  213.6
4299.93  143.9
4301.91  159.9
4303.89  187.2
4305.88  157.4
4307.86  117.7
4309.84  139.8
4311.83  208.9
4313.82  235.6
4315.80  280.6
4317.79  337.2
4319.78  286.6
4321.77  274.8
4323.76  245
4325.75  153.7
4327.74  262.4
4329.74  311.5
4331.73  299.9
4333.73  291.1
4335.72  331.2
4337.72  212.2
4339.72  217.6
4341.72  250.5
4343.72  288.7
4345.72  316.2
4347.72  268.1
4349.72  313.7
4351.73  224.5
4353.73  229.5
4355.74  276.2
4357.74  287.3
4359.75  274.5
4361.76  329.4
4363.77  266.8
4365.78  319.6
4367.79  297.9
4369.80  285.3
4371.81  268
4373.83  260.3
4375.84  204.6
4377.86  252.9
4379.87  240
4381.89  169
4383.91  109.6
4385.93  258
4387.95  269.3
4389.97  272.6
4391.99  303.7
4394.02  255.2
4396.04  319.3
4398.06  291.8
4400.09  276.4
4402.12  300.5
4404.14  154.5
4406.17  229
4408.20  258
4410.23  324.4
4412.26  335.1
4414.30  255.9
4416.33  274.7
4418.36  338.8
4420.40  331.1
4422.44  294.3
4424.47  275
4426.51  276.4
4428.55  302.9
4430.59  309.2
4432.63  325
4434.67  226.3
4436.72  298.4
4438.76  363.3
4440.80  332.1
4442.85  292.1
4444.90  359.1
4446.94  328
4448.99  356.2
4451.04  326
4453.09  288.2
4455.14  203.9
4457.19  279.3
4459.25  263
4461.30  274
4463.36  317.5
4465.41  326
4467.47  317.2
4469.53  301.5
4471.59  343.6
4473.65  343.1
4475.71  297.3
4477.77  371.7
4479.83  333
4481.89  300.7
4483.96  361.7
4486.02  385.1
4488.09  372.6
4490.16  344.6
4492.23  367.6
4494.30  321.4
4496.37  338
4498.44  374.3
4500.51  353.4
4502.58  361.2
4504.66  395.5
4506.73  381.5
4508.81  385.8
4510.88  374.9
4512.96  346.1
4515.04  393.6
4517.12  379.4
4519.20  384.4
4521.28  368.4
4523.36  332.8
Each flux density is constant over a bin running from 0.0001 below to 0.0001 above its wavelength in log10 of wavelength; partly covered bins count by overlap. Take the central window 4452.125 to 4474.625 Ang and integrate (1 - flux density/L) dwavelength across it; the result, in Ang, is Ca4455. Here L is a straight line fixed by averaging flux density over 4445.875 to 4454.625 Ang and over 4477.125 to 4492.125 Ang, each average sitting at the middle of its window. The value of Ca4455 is 2.4 Ang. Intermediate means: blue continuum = 318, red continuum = 353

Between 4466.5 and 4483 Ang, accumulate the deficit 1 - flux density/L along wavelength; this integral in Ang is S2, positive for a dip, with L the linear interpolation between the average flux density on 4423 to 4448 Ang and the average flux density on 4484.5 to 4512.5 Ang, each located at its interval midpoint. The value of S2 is 0.83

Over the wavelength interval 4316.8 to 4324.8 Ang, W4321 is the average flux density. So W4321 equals 285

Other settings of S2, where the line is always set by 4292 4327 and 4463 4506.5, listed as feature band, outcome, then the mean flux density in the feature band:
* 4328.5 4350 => -4.17 Ang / 281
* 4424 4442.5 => 0.31 Ang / 301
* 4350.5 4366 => -1.52 Ang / 274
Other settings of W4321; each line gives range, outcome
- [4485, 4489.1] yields 379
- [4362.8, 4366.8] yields 294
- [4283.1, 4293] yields 195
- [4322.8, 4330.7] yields 243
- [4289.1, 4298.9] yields 202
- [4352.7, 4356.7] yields 252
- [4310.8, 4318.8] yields 265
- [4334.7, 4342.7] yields 253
